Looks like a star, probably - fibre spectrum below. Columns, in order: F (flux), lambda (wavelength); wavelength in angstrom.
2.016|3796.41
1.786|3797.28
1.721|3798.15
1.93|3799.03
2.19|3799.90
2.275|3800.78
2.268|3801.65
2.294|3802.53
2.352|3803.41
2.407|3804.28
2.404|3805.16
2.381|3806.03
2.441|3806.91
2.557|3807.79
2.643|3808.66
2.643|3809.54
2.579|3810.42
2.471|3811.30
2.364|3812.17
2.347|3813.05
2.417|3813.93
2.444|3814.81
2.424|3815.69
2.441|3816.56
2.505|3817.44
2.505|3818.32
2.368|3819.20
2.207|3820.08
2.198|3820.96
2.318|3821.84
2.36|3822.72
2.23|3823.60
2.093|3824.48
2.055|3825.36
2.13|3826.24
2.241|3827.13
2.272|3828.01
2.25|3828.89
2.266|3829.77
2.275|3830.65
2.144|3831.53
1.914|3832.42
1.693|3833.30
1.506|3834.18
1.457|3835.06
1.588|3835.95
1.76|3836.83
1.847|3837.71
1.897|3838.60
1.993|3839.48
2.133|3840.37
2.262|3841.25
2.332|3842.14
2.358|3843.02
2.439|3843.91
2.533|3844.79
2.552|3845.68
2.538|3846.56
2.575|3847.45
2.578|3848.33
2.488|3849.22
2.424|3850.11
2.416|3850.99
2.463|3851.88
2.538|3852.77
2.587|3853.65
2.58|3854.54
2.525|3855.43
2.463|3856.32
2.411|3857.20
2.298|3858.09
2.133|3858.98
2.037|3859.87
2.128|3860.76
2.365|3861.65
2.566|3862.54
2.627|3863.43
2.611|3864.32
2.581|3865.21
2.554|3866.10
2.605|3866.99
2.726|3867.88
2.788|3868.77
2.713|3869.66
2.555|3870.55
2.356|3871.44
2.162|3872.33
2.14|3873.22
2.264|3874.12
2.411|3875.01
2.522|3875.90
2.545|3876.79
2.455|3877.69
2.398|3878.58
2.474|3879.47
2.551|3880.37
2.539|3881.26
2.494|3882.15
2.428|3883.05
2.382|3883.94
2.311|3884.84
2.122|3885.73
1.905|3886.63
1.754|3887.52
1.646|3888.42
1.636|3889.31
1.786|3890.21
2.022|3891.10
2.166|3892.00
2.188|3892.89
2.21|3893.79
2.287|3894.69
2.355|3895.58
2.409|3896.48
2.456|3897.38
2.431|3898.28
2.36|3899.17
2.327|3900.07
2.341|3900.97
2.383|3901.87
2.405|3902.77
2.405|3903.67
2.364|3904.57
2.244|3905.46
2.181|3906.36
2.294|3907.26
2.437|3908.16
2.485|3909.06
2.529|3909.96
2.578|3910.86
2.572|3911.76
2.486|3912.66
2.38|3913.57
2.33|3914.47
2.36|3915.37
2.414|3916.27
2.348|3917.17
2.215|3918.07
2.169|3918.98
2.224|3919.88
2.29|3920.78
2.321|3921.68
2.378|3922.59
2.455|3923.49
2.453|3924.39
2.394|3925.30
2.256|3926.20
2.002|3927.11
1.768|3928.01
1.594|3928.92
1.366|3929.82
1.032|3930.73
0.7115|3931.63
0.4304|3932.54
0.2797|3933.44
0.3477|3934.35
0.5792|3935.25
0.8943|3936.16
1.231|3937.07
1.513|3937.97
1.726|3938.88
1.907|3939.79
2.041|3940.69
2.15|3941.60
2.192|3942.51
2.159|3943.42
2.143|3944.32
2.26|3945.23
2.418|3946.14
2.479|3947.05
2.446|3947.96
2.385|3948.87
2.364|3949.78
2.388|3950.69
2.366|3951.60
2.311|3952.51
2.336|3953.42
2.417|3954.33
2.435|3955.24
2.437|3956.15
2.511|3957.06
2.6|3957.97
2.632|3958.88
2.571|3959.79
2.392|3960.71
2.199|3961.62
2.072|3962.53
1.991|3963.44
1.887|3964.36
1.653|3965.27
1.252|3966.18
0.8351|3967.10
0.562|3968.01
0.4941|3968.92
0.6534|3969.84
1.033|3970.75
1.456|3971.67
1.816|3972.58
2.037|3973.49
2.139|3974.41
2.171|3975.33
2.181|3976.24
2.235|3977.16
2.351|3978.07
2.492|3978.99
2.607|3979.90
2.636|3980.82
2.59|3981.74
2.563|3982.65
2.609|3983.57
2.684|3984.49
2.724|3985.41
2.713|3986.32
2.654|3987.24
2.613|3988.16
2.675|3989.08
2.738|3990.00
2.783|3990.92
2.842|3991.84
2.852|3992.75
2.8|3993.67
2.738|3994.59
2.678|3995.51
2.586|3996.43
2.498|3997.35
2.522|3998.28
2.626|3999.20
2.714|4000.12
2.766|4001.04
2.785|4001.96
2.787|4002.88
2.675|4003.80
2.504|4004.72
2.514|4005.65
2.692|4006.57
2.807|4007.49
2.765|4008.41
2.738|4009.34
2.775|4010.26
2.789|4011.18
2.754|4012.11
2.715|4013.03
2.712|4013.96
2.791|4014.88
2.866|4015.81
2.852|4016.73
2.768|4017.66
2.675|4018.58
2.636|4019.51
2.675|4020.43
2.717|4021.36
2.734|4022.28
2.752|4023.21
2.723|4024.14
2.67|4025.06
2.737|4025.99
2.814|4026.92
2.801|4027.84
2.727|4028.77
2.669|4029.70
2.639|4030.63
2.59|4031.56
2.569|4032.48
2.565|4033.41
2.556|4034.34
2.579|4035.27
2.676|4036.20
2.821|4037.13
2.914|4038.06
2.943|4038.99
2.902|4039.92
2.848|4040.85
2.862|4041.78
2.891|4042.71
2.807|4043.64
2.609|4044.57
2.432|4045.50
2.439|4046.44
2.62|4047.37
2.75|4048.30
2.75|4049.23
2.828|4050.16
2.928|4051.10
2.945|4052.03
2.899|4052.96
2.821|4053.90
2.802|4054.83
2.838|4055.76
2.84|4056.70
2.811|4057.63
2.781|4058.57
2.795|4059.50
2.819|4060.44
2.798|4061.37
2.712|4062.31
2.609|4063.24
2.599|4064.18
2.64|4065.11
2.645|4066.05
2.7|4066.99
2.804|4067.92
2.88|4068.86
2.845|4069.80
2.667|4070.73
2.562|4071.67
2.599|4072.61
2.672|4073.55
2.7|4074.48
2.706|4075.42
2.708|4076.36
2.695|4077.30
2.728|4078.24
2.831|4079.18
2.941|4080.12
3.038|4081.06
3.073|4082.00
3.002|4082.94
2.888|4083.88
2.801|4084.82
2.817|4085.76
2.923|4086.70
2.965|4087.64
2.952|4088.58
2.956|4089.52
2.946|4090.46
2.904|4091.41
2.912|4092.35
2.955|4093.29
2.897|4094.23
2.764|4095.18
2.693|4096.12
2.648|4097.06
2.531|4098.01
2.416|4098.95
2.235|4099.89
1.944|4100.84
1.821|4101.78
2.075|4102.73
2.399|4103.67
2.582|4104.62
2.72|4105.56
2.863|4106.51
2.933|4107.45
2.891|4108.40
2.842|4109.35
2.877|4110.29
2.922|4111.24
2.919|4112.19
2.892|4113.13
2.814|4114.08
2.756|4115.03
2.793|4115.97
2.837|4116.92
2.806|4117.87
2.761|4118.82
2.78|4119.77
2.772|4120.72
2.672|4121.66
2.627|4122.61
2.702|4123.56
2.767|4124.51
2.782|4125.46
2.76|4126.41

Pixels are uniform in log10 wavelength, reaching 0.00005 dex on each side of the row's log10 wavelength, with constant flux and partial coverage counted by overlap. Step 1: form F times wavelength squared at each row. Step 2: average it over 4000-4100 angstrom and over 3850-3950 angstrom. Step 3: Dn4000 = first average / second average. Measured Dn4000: 1.36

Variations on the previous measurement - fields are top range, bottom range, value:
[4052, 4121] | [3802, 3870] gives 1.34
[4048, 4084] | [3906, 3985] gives 1.47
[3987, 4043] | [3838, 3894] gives 1.25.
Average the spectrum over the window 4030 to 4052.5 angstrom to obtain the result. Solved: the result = 2.73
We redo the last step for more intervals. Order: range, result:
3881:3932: 2.2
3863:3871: 2.64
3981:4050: 2.71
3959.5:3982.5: 1.86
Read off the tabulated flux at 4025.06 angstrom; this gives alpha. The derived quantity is 2.67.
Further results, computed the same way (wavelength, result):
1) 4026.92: 2.814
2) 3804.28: 2.407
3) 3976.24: 2.181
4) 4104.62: 2.582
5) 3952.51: 2.311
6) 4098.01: 2.531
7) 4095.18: 2.764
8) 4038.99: 2.943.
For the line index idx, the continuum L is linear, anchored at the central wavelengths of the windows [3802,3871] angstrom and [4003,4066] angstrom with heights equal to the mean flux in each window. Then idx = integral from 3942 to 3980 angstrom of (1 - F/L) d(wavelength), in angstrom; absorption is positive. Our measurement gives 7.8 angstrom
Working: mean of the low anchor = 2.34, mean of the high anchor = 2.74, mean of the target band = 2.05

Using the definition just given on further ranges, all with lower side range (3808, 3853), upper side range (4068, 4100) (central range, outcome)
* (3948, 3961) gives 0.4 angstrom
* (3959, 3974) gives 5.7 angstrom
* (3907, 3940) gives 7.7 angstrom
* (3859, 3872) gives -0.9 angstrom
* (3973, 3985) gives 0.8 angstrom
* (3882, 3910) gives 1.9 angstrom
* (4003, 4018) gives -0.5 angstrom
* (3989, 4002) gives -0.5 angstrom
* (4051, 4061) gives -0.4 angstrom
